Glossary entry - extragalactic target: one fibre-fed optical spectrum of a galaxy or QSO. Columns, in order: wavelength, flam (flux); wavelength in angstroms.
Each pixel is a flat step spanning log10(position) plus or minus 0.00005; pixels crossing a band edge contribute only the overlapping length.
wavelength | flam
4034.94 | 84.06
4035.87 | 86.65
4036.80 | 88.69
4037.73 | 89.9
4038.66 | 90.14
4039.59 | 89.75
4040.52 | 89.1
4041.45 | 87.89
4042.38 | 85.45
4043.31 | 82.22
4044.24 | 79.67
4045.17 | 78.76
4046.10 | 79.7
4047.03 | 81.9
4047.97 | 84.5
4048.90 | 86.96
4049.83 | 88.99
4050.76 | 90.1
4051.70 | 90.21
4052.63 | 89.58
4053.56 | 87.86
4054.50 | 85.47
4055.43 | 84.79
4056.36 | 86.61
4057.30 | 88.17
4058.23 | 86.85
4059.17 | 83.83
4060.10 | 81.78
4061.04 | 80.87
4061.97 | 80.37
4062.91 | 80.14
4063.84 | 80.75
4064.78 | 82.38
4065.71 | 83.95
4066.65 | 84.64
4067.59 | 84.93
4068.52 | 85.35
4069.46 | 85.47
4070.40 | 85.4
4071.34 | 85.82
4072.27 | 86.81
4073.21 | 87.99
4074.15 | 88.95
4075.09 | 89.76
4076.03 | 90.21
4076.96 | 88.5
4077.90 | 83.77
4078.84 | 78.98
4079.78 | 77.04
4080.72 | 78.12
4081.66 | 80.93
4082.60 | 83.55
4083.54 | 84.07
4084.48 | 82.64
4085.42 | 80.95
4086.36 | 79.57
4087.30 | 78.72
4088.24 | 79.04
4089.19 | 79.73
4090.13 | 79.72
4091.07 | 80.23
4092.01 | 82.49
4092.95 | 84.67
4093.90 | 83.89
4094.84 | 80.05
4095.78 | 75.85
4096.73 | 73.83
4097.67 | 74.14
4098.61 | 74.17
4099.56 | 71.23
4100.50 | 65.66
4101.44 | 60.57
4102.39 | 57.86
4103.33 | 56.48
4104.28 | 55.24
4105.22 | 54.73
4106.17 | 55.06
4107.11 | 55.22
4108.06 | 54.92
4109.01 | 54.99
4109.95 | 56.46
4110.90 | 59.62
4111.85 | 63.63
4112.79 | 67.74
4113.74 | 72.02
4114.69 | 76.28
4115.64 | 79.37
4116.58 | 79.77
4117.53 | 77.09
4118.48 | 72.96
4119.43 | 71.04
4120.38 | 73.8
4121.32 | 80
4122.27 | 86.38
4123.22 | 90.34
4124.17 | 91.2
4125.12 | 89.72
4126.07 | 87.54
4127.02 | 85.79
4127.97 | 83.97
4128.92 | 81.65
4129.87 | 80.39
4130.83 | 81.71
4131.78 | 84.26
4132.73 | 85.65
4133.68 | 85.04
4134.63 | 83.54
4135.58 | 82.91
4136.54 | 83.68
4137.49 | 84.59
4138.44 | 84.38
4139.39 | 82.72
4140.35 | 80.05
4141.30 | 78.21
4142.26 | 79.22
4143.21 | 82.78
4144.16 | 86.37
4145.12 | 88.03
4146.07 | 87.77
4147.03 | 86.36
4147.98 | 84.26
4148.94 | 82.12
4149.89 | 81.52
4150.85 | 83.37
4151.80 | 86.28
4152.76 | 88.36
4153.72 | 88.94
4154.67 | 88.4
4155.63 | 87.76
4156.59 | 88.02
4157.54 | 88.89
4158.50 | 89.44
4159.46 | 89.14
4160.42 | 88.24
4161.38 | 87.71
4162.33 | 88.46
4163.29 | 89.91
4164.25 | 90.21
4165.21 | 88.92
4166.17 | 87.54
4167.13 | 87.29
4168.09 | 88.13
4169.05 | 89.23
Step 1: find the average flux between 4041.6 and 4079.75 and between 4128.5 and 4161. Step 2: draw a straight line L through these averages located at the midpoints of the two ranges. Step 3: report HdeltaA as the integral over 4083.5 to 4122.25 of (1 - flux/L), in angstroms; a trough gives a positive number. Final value 6.2 angstroms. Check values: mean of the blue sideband 84.9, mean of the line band 71.4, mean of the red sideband 84.8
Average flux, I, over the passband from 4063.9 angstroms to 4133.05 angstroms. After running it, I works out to 77.3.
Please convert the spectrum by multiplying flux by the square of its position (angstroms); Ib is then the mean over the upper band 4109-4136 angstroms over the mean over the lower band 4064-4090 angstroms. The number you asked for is 0.96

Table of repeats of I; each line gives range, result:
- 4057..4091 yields 83.3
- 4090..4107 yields 69.8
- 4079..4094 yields 80.8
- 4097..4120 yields 65.4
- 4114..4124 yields 79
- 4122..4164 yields 85.6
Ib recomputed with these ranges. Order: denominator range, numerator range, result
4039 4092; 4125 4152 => 1.03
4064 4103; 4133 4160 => 1.09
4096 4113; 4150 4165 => 1.46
